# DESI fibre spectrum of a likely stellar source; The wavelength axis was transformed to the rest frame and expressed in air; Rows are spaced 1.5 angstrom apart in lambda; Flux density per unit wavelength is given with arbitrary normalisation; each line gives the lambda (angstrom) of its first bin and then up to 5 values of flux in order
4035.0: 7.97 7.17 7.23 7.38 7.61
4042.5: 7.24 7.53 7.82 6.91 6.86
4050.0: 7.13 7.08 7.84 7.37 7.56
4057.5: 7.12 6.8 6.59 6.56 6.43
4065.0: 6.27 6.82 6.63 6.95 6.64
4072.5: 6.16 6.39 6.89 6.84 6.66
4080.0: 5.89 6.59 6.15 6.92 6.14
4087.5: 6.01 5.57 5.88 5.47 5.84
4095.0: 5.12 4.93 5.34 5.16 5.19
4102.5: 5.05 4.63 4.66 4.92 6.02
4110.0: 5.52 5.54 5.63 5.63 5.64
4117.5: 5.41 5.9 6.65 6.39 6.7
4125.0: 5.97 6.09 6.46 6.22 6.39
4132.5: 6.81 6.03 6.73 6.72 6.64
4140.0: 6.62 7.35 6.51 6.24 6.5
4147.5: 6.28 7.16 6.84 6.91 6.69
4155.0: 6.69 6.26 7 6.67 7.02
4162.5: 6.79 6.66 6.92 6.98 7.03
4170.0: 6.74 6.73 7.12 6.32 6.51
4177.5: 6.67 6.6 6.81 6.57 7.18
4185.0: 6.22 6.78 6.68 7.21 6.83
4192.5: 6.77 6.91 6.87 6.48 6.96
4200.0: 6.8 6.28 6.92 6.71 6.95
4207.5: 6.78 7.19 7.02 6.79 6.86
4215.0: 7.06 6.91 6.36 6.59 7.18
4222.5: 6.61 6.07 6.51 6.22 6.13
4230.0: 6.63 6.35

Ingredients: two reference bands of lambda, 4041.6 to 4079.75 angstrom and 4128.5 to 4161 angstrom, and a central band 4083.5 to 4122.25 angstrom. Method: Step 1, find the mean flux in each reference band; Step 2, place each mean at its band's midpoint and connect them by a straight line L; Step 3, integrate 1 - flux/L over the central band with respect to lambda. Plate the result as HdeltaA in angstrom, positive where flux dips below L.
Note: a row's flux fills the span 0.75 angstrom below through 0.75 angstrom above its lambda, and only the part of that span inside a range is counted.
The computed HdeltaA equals 6.86 angstrom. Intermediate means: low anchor 6.91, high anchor 6.64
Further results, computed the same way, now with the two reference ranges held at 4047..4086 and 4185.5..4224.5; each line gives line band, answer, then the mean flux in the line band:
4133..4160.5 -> 0.47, 6.66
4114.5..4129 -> 1.42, 6.11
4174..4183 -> 0.24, 6.6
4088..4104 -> 3.39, 5.33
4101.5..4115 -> 2.97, 5.28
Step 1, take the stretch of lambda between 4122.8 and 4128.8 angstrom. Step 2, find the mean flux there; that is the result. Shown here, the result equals 6.3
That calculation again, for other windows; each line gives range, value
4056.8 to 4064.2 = 6.7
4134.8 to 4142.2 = 6.81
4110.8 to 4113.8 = 5.59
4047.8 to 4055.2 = 7.26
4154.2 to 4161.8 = 6.73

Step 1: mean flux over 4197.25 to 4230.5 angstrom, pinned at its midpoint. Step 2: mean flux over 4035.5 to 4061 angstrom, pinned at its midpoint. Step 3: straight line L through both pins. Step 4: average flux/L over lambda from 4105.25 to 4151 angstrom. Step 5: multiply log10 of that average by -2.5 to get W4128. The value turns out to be 0.13 mag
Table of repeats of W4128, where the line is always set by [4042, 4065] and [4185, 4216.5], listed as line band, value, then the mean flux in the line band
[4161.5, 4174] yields 0.00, 6.86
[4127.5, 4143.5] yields 0.06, 6.59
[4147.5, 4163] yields 0.02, 6.78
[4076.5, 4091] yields 0.13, 6.26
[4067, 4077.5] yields 0.07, 6.64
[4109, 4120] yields 0.23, 5.64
